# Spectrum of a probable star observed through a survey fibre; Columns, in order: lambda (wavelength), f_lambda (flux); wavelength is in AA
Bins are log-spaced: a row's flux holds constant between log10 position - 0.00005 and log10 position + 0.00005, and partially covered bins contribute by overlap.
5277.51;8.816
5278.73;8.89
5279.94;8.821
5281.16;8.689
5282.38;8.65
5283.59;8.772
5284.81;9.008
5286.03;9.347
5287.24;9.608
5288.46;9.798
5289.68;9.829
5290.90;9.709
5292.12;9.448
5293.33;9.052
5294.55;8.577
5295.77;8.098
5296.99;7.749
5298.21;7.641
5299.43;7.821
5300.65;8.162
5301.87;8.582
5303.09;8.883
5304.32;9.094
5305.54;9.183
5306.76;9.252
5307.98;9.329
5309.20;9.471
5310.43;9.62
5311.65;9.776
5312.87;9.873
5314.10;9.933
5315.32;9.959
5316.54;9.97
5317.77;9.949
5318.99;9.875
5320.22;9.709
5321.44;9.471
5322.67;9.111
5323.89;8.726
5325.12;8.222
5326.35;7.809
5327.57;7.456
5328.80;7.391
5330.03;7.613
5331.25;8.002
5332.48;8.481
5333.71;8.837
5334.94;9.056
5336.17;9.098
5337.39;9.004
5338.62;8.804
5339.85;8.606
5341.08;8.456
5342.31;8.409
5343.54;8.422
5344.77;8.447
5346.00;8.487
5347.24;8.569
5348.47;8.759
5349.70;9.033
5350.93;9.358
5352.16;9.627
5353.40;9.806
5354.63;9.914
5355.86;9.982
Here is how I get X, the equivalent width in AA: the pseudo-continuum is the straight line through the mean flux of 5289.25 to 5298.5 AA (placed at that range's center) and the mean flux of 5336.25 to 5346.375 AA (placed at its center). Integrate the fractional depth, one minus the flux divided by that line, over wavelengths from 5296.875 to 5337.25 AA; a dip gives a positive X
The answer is -0.9 AA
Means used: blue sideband 8.78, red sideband 8.62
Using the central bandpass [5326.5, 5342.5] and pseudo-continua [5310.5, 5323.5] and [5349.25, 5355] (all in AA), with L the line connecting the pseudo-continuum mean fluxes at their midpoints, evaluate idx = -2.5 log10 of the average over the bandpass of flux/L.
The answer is 0.15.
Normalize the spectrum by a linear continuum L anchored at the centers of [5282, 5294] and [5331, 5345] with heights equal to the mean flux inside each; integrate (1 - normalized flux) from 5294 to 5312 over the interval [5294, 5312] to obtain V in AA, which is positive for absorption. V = 0.8 AA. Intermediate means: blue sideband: 9.34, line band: 8.73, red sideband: 8.66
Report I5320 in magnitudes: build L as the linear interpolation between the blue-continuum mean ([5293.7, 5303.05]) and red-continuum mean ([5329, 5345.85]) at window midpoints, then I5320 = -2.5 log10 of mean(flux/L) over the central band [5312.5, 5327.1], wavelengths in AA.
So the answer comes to -0.12 mag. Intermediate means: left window 8.16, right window 8.53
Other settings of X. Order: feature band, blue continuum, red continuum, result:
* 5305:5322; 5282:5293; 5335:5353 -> -1.05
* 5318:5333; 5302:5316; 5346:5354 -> 1.29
